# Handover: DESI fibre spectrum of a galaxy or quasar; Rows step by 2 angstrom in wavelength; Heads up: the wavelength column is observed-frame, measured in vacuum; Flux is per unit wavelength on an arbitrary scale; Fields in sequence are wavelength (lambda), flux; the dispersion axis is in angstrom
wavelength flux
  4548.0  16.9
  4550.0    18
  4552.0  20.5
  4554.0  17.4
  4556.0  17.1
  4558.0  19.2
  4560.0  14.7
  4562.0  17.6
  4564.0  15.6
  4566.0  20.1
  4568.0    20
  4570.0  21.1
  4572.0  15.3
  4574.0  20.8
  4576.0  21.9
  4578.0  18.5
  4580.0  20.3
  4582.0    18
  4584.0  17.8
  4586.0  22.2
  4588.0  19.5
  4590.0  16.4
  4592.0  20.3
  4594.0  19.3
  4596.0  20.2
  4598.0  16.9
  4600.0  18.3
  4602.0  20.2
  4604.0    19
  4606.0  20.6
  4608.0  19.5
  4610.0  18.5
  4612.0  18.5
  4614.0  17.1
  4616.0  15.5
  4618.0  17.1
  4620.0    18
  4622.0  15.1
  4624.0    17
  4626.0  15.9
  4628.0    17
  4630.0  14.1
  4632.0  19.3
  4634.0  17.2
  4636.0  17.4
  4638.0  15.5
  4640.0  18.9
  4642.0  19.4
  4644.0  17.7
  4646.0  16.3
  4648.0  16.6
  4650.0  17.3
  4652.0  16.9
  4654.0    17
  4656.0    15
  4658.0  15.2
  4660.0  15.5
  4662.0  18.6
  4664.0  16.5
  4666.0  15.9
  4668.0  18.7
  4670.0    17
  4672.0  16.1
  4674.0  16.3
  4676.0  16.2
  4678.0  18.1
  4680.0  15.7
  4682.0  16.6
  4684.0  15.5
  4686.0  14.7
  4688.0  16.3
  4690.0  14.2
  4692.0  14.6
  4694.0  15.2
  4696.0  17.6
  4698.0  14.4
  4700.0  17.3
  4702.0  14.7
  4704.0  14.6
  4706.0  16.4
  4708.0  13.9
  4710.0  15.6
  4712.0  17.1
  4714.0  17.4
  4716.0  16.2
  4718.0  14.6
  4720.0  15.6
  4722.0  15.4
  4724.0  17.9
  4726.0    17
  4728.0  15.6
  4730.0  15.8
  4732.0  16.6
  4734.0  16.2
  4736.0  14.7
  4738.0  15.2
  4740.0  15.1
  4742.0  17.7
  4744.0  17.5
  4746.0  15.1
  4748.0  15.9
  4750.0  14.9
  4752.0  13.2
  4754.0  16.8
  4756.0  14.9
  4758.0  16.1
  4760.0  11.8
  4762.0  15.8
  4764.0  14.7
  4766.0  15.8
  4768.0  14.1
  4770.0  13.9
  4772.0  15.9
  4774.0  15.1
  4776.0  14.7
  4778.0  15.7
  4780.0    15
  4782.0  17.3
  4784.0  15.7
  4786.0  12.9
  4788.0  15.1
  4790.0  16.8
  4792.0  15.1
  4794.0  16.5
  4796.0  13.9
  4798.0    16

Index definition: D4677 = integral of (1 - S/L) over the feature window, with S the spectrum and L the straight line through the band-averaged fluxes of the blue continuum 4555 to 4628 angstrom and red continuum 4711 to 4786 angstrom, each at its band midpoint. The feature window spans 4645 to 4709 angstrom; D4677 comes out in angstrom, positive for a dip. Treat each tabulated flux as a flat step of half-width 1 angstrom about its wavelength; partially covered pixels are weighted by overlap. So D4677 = 3.0 angstrom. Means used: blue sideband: 18.4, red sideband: 15.6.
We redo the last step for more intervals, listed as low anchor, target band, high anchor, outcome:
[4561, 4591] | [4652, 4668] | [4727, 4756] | 0.8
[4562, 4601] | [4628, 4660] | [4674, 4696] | 0.4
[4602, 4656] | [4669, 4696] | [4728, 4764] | 0.9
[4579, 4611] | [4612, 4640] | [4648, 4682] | 2.0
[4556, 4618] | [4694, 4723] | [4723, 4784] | 1.1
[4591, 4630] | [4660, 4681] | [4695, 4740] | 0.0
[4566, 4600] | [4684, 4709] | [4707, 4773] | 1.9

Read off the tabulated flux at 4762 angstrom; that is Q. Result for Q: 15.8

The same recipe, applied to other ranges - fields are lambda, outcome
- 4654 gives 17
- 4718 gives 14.6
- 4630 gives 14.1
